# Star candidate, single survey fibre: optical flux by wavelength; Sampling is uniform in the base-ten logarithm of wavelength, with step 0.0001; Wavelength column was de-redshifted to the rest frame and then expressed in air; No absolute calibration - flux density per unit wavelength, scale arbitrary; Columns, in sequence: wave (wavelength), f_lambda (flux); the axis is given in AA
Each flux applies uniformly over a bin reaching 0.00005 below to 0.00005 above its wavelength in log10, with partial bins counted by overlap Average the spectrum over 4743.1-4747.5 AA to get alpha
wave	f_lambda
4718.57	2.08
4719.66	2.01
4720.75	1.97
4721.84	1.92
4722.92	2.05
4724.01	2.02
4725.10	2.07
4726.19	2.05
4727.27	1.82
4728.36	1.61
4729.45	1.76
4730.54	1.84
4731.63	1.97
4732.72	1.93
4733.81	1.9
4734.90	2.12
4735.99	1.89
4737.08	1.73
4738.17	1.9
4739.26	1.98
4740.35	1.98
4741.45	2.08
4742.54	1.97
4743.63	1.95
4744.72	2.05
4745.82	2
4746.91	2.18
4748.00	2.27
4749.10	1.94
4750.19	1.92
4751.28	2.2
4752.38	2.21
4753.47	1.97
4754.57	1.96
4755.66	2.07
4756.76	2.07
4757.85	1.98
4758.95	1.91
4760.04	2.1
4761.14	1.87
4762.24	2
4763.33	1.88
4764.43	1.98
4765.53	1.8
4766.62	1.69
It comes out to 2.05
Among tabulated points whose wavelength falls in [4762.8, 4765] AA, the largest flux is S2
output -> 1.98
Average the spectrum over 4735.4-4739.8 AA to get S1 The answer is 1.88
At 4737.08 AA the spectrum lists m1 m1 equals 1.73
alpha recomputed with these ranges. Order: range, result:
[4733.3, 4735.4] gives 2.01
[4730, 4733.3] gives 1.91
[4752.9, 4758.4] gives 2.01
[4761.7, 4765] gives 1.95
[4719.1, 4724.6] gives 1.99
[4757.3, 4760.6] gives 2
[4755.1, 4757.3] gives 2.07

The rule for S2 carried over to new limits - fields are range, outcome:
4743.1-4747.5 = 2.18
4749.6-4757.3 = 2.21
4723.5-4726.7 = 2.07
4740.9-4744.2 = 2.08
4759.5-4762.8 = 2.1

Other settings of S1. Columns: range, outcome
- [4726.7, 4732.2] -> 1.8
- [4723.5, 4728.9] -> 1.91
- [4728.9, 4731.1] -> 1.8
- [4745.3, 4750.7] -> 2.06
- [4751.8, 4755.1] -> 2.04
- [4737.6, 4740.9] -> 1.95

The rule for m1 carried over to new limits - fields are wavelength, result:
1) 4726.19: 2.05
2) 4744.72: 2.05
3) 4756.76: 2.07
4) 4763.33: 1.88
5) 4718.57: 2.08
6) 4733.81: 1.9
